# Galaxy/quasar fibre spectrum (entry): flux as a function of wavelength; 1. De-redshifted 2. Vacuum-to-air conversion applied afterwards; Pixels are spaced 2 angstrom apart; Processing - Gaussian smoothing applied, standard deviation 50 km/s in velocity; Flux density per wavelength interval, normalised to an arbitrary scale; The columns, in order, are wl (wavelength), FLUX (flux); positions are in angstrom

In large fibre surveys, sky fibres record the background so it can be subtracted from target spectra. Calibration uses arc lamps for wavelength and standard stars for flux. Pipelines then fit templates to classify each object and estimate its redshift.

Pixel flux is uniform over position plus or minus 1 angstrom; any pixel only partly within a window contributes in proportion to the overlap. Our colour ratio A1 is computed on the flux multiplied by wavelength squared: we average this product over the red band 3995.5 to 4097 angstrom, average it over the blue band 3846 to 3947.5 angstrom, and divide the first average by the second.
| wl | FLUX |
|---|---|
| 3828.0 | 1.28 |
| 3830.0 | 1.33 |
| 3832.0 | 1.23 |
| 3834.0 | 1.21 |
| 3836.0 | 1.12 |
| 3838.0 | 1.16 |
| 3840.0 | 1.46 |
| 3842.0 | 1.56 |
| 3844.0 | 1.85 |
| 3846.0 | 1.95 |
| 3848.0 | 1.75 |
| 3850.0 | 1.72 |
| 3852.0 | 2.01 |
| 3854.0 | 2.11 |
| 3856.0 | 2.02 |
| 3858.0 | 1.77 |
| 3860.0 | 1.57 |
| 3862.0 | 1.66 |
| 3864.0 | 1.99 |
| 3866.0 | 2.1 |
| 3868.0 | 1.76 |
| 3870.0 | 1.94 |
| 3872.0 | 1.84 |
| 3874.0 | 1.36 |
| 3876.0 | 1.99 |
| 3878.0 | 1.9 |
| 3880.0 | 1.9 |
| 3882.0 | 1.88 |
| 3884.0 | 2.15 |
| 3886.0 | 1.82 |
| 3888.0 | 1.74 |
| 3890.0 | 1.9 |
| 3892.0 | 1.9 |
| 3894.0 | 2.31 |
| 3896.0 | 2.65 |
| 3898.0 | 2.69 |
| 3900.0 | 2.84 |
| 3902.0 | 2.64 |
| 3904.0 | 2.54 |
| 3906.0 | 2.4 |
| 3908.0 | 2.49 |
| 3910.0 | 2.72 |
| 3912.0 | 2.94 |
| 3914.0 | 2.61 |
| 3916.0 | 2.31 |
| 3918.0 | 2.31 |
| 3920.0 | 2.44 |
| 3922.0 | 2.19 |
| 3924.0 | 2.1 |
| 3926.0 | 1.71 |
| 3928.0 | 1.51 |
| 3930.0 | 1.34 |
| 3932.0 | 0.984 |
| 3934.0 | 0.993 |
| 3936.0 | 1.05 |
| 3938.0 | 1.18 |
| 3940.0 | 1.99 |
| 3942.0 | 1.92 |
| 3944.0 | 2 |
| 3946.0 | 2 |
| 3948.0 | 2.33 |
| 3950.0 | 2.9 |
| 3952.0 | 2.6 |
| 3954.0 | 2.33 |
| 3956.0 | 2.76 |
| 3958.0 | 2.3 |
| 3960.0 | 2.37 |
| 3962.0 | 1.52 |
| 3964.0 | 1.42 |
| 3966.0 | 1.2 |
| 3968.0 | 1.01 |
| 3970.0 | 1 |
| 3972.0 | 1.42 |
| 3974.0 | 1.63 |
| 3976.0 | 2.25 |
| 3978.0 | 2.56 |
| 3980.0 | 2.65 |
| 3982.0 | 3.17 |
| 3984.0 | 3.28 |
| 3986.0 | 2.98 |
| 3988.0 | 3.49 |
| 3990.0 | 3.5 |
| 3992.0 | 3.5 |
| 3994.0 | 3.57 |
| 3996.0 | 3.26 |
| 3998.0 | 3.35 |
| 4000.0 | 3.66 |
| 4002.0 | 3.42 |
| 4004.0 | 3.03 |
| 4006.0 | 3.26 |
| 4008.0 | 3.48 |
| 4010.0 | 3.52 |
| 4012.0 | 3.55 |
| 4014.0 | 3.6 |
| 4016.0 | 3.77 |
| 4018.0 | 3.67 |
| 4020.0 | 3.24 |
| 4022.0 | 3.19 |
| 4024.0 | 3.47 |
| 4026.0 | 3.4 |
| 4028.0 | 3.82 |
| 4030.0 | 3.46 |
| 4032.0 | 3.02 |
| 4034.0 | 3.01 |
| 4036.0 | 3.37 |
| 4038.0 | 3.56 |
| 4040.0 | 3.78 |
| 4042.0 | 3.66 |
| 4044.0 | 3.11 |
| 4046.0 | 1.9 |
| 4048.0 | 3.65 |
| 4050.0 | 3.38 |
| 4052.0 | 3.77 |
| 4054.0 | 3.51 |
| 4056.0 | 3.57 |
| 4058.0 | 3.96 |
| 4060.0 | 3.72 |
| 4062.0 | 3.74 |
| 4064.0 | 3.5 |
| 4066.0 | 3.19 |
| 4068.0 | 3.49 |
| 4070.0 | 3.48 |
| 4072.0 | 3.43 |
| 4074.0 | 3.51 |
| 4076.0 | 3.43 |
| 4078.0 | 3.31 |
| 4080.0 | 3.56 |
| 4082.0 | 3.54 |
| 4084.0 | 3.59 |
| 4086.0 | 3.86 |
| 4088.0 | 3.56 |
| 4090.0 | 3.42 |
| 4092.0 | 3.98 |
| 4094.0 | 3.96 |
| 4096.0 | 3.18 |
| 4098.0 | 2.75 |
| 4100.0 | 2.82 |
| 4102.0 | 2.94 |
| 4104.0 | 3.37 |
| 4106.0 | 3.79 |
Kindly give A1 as 1.9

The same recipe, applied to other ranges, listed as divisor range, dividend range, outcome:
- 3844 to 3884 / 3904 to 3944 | 1.09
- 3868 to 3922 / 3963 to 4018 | 1.34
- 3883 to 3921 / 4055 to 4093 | 1.63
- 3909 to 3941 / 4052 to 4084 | 2.00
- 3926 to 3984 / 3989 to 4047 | 1.84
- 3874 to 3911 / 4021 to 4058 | 1.64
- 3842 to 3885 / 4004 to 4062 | 2.02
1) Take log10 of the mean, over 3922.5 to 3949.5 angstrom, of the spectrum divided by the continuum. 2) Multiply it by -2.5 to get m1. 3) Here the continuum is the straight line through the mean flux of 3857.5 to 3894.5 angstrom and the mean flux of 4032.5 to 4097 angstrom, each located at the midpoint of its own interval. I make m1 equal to 0.39 mag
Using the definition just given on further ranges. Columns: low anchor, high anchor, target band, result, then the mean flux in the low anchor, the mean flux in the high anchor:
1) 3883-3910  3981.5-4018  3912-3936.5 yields 0.36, 2.33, 3.42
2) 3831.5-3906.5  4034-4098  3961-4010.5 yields 0.08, 1.91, 3.49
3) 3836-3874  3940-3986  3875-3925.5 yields -0.19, 1.76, 2.14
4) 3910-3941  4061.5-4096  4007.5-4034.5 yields -0.18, 1.87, 3.55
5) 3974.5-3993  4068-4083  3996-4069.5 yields -0.06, 3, 3.47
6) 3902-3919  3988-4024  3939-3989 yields 0.36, 2.55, 3.45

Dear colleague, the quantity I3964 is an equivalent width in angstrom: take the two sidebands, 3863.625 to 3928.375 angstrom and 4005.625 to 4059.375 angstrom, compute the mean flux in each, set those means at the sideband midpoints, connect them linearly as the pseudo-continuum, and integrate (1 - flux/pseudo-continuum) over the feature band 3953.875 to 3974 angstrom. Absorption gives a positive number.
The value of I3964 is 7.8 angstrom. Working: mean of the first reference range 2.18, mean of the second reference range 3.44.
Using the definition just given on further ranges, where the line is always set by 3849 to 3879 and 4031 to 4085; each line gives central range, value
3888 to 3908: -2.5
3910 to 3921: -1.3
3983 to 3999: -2.7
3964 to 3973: 5.0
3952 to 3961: 0.5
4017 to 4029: -1.2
